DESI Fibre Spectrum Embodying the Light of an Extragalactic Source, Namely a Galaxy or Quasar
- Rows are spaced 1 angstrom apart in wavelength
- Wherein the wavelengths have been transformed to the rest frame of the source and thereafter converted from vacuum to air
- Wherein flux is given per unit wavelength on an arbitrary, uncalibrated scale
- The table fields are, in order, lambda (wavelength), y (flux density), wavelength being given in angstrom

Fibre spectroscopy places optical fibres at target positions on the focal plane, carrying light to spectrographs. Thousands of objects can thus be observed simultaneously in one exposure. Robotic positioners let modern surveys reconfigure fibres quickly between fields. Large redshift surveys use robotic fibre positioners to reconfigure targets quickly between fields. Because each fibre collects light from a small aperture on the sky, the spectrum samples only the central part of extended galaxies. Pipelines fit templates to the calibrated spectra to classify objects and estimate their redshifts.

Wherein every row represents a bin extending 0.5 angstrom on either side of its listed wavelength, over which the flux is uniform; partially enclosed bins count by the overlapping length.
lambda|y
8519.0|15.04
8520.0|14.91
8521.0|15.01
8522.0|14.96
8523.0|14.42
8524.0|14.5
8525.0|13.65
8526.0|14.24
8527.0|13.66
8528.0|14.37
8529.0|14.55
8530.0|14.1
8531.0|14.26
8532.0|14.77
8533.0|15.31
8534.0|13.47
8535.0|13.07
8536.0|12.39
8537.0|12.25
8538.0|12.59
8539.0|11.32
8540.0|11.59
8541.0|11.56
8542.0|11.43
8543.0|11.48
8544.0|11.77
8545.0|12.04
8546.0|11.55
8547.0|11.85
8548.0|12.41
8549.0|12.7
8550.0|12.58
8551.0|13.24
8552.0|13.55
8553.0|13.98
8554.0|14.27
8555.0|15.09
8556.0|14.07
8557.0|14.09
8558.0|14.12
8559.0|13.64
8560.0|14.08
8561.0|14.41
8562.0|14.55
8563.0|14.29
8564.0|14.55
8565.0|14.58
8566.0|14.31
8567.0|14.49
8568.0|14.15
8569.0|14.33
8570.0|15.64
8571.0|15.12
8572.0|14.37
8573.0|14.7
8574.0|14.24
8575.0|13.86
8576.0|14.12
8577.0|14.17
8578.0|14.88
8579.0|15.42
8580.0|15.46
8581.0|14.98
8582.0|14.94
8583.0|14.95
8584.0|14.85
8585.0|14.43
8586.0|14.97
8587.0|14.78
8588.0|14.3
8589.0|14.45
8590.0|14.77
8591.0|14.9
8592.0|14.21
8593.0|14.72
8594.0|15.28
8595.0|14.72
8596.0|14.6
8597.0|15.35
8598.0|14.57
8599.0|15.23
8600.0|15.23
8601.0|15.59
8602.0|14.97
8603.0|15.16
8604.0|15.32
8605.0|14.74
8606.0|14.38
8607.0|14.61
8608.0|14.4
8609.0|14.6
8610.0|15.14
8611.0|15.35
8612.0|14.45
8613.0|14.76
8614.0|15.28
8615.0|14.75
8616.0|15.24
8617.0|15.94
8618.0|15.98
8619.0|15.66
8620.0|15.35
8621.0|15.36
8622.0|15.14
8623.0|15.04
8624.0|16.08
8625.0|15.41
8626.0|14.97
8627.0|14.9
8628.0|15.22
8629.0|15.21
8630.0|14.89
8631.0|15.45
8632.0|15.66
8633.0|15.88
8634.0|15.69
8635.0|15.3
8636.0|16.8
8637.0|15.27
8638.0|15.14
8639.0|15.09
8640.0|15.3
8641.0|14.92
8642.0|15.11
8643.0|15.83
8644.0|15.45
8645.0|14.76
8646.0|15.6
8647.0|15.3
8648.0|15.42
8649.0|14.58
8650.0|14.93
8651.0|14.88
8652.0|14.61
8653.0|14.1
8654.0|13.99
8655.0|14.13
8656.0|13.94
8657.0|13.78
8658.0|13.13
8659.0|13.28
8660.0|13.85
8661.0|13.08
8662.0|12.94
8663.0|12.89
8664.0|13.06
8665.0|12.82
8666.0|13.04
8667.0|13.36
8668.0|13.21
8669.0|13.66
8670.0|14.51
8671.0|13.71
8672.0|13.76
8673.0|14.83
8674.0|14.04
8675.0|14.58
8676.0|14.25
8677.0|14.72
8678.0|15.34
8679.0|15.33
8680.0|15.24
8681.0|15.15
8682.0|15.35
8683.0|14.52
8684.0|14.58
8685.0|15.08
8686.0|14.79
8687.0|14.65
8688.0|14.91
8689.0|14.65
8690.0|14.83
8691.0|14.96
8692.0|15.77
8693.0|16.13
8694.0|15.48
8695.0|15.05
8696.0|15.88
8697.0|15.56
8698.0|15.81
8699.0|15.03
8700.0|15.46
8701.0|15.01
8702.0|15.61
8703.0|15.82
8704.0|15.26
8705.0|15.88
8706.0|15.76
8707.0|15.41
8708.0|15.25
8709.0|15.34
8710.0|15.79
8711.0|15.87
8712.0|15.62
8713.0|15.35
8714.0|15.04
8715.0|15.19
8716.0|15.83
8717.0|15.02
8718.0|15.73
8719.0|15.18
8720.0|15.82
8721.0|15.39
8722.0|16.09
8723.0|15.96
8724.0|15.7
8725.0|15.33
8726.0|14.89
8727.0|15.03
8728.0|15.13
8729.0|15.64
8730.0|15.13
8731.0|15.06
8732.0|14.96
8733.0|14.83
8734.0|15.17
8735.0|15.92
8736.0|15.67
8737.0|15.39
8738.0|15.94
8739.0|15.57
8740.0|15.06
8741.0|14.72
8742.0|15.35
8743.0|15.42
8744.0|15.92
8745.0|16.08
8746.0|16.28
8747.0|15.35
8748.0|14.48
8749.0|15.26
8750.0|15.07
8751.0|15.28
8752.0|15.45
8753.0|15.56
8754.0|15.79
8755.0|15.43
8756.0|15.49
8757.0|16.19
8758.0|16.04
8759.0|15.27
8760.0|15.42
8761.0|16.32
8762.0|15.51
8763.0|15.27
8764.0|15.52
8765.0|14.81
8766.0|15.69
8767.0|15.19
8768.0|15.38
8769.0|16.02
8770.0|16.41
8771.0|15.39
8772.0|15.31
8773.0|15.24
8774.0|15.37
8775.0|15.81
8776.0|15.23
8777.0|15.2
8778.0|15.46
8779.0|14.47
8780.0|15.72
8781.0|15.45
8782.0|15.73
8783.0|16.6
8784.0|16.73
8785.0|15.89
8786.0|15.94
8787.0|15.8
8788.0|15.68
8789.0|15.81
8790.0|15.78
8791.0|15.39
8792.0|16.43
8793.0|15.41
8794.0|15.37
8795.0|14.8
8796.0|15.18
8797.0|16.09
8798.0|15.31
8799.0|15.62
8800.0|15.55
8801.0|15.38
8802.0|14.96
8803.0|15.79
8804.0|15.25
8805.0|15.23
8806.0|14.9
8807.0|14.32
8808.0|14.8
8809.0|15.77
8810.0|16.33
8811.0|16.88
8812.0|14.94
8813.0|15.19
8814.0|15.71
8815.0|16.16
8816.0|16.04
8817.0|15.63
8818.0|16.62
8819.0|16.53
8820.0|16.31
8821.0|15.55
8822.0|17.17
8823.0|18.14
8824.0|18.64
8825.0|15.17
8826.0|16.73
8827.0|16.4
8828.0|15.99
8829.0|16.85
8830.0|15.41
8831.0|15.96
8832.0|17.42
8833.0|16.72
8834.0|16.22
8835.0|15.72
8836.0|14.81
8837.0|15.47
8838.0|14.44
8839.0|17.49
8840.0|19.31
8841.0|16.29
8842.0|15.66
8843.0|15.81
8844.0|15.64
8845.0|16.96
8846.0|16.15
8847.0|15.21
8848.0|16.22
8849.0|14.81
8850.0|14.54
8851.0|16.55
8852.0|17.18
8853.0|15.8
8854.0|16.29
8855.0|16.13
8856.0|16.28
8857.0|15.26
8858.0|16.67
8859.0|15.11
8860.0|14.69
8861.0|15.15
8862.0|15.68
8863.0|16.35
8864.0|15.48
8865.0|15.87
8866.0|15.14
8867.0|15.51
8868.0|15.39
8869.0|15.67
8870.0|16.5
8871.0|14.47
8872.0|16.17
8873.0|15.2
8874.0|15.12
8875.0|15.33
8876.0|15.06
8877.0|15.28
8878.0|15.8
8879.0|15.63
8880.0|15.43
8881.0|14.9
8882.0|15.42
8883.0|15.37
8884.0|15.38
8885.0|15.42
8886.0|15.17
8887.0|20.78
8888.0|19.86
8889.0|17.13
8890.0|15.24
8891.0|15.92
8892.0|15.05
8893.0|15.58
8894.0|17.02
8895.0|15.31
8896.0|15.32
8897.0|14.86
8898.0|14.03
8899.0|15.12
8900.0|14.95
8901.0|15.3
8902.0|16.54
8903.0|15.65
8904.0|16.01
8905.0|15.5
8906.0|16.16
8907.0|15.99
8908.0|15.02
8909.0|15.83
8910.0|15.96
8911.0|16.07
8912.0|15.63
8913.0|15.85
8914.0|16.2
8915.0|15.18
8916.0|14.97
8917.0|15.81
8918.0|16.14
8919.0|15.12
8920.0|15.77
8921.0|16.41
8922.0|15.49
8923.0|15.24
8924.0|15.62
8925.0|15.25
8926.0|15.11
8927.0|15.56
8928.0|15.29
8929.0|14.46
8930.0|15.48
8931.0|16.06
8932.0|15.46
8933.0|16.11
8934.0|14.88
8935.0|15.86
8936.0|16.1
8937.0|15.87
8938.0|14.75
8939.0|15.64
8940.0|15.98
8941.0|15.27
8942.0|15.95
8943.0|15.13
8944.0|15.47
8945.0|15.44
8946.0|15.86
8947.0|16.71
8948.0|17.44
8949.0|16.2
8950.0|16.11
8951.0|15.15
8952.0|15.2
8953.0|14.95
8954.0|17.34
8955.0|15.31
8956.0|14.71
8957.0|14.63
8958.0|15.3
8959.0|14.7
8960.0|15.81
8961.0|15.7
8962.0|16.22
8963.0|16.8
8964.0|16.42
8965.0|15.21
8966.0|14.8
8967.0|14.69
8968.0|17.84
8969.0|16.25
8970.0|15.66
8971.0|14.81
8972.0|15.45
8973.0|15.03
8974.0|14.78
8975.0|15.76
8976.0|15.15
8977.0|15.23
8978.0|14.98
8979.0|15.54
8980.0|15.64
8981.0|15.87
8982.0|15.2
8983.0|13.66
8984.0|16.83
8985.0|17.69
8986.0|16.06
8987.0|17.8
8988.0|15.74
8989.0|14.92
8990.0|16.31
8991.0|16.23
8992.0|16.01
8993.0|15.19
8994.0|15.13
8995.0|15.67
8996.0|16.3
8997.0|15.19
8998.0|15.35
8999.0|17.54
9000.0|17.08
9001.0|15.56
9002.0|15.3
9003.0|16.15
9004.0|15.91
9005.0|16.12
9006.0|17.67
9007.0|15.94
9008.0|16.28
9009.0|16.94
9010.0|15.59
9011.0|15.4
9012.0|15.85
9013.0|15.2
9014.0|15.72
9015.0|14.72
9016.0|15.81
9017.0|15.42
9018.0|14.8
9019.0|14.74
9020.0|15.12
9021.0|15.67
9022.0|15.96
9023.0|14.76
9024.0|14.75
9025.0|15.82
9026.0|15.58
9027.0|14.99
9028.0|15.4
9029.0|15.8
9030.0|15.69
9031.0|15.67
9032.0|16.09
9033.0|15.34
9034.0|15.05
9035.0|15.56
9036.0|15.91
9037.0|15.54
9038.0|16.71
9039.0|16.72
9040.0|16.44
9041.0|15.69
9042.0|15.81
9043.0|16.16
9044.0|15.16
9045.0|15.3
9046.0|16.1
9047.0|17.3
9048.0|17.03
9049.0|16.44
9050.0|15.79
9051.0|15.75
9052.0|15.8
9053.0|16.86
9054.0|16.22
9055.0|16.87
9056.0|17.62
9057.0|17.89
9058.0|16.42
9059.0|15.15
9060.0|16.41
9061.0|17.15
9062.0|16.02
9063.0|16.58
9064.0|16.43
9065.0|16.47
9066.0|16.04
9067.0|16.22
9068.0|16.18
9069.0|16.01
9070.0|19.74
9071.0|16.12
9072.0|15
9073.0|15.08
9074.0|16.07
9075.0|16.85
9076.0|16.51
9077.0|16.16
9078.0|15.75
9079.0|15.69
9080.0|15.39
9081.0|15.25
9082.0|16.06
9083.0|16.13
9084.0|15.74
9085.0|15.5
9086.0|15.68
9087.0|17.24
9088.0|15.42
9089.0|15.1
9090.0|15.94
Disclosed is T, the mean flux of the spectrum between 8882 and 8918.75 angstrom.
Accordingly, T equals 15.9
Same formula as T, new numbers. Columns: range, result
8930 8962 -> 15.7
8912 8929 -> 15.5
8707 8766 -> 15.5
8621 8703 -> 14.8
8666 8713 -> 15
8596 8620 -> 15.1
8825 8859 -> 16.1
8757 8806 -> 15.6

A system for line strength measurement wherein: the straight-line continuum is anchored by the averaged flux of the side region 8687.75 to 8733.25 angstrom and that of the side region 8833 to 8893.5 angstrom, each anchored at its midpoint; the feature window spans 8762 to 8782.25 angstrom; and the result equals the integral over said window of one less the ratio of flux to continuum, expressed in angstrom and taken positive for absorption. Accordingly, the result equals 0.2 angstrom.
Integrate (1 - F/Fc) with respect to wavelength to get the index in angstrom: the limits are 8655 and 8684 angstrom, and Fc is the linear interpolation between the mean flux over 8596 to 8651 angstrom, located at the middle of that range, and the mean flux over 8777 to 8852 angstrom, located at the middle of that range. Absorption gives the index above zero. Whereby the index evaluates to 2.6 angstrom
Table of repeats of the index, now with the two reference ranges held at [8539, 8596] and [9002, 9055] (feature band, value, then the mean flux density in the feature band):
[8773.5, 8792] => -1.06 angstrom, 15.7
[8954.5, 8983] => 0.24 angstrom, 15.4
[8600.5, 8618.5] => -1.13 angstrom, 15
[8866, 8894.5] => -1.21 angstrom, 15.9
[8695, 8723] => -1.87 angstrom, 15.5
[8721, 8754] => -1.68 angstrom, 15.4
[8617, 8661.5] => -2.29 angstrom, 15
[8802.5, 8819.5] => -0.80 angstrom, 15.7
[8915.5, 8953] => -0.44 angstrom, 15.6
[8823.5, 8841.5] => -1.62 angstrom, 16.4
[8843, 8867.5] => -1.06 angstrom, 15.8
